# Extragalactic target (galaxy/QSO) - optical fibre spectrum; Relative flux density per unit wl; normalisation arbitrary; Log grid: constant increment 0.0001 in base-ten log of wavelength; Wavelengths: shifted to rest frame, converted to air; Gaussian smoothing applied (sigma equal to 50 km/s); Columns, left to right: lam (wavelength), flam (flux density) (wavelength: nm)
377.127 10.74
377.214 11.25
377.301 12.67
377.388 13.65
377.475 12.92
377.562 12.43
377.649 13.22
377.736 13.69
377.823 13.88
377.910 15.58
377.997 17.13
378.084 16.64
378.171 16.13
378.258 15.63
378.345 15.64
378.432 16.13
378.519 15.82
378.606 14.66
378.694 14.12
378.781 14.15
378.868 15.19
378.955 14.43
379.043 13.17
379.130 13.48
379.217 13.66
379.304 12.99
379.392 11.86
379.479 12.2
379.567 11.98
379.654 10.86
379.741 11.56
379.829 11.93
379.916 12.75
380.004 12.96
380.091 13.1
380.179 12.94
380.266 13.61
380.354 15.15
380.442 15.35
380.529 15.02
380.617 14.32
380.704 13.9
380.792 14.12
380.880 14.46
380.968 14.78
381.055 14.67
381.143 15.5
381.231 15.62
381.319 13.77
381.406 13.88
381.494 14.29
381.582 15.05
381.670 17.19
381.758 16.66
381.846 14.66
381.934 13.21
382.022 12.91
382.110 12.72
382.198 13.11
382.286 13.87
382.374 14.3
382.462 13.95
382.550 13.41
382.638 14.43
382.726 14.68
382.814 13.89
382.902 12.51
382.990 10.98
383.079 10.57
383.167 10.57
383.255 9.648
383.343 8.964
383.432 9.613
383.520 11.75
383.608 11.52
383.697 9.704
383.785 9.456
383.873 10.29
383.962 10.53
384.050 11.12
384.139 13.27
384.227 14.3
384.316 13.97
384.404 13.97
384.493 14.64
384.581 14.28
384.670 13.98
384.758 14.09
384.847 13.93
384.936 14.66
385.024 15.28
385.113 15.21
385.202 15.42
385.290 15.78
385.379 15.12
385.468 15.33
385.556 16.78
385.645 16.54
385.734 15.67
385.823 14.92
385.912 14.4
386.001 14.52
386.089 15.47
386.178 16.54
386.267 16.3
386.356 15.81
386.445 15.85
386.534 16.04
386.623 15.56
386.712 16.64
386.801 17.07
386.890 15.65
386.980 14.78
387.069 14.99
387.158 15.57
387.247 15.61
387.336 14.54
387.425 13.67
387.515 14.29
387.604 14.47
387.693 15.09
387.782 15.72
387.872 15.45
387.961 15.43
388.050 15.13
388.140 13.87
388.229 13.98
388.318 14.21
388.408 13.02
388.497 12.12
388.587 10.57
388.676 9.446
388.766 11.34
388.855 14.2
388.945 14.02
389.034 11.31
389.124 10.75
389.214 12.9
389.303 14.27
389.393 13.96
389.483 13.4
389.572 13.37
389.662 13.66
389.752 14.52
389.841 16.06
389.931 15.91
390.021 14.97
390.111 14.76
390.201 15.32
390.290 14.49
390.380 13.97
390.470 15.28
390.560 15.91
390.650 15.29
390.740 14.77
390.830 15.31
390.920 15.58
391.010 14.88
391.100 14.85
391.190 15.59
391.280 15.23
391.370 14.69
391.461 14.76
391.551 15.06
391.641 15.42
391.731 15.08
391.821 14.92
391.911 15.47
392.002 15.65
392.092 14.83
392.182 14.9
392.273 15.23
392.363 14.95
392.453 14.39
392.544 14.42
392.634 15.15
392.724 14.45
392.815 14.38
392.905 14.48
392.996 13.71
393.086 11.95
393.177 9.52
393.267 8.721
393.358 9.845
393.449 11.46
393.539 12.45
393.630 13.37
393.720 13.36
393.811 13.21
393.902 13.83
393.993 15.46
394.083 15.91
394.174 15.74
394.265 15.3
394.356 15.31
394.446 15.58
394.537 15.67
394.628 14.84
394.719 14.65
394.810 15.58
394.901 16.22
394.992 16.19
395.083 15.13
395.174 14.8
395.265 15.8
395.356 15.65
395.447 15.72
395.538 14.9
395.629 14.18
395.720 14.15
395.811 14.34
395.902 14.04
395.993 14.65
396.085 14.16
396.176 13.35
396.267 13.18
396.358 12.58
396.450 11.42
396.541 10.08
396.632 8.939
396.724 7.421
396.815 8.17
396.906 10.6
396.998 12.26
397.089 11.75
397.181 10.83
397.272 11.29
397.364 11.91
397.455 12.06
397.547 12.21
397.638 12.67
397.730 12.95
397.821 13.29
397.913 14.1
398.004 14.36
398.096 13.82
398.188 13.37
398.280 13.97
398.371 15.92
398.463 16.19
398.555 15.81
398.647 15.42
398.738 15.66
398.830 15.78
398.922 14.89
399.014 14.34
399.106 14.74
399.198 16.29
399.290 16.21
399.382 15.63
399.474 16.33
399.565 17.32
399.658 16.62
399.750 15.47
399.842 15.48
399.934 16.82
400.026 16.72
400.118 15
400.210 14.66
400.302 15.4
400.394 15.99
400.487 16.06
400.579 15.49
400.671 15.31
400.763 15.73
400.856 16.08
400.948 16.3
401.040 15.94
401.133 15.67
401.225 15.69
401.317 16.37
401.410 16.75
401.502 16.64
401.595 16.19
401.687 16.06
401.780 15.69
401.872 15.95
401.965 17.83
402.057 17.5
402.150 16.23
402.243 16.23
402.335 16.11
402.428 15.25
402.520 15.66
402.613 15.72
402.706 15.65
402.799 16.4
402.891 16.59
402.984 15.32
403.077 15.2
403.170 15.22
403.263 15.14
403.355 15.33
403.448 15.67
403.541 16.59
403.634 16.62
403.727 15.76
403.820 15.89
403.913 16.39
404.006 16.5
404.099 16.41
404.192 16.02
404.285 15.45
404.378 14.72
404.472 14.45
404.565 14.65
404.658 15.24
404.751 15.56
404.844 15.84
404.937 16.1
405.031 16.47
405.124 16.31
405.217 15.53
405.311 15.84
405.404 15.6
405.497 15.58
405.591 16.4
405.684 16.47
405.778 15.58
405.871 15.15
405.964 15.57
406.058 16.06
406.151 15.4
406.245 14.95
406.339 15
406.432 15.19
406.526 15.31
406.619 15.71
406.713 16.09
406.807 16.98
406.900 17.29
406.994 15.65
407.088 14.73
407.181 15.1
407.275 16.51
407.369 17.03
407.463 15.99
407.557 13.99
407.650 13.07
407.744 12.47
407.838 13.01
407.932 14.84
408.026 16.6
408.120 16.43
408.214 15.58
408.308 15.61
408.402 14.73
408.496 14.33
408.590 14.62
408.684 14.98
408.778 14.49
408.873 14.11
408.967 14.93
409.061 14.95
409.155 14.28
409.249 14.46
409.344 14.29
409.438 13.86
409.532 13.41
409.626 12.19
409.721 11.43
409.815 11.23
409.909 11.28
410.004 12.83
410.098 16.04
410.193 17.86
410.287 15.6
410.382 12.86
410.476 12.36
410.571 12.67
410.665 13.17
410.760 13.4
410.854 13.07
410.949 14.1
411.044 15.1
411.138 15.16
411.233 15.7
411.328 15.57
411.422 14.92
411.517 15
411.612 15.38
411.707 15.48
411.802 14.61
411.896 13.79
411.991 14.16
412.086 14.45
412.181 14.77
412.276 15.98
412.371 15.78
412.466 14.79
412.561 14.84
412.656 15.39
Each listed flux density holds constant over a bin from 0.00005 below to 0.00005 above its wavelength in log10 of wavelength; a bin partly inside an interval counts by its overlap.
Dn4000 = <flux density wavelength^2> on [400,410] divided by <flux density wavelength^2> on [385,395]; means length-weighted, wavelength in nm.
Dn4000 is 1.1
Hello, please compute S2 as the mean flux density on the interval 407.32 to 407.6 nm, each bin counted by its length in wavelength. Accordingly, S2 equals 15.7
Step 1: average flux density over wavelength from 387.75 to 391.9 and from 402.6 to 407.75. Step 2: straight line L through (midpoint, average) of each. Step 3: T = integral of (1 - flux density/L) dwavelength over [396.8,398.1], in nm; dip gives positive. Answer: 0.24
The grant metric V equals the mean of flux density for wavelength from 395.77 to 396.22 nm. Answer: 14.1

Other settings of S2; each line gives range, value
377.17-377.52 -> 12.6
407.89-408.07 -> 15.7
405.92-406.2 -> 15.6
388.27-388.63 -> 12.5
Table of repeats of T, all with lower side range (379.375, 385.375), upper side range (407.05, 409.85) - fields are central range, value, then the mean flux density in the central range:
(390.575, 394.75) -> -0.18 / 14.3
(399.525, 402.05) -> -0.35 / 16.1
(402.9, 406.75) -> -0.37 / 15.7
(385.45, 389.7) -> -0.29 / 14.5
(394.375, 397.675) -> 0.15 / 13.3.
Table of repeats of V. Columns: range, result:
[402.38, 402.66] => 15.5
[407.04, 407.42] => 15.8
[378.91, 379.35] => 13.5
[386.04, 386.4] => 16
